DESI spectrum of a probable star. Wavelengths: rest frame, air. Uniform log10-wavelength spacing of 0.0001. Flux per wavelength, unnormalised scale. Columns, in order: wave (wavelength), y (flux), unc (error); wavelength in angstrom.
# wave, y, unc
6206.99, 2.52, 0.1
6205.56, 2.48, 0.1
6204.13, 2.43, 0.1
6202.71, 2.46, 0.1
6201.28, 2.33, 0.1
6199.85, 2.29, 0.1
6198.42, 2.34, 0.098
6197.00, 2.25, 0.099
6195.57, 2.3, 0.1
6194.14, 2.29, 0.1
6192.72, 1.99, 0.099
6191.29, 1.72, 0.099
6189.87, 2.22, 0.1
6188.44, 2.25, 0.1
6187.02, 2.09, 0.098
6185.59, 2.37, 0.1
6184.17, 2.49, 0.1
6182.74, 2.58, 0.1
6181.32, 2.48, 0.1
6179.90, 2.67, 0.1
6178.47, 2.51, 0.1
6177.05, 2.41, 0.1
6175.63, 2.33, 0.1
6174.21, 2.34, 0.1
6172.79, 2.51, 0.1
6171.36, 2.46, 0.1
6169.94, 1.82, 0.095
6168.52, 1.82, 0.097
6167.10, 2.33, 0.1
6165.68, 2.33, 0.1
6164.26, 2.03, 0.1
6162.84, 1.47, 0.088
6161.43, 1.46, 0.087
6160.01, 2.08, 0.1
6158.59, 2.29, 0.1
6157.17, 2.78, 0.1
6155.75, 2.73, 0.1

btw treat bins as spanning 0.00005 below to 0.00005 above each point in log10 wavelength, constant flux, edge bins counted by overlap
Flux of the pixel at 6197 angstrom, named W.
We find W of 2.25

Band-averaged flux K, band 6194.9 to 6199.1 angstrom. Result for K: 2.3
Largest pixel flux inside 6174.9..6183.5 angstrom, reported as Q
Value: 2.67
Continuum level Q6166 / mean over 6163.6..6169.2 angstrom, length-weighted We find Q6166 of 2.13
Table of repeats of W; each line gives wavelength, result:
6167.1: 2.33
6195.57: 2.3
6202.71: 2.46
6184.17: 2.49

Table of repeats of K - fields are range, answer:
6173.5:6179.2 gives 2.4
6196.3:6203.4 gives 2.33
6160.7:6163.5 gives 1.47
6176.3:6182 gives 2.52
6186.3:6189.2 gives 2.17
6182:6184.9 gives 2.53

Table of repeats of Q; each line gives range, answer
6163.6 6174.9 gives 2.51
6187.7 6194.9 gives 2.29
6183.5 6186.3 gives 2.49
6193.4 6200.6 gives 2.34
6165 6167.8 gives 2.33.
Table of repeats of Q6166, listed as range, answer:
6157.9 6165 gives 1.87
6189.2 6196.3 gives 2.1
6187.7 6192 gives 2.07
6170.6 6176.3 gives 2.4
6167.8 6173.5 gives 2.15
